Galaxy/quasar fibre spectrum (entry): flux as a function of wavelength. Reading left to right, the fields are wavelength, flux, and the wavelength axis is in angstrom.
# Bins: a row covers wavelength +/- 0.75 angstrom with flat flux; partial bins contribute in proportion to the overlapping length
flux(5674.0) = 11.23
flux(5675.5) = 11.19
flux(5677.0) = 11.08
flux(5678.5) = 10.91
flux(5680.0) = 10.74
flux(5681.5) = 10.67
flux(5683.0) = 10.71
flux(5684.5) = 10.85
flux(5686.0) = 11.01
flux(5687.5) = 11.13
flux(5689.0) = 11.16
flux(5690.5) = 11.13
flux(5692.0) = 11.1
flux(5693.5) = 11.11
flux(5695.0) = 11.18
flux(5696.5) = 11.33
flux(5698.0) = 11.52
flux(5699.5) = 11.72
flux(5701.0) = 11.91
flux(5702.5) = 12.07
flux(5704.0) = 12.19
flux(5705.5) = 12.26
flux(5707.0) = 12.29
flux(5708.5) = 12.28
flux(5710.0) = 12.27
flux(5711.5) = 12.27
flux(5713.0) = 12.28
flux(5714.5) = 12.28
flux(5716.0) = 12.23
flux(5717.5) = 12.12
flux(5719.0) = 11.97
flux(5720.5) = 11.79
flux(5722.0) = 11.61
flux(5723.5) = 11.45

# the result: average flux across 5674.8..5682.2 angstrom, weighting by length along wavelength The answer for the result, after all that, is 10.9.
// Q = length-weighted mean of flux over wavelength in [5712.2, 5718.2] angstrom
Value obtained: 12.2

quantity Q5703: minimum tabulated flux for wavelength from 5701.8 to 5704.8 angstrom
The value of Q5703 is 12.07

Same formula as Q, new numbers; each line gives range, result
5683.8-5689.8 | 11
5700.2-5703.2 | 12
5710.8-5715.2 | 12.3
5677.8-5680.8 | 10.8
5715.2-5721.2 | 12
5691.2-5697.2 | 11.2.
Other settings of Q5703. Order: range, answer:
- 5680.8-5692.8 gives 10.67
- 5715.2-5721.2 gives 11.79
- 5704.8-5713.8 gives 12.26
